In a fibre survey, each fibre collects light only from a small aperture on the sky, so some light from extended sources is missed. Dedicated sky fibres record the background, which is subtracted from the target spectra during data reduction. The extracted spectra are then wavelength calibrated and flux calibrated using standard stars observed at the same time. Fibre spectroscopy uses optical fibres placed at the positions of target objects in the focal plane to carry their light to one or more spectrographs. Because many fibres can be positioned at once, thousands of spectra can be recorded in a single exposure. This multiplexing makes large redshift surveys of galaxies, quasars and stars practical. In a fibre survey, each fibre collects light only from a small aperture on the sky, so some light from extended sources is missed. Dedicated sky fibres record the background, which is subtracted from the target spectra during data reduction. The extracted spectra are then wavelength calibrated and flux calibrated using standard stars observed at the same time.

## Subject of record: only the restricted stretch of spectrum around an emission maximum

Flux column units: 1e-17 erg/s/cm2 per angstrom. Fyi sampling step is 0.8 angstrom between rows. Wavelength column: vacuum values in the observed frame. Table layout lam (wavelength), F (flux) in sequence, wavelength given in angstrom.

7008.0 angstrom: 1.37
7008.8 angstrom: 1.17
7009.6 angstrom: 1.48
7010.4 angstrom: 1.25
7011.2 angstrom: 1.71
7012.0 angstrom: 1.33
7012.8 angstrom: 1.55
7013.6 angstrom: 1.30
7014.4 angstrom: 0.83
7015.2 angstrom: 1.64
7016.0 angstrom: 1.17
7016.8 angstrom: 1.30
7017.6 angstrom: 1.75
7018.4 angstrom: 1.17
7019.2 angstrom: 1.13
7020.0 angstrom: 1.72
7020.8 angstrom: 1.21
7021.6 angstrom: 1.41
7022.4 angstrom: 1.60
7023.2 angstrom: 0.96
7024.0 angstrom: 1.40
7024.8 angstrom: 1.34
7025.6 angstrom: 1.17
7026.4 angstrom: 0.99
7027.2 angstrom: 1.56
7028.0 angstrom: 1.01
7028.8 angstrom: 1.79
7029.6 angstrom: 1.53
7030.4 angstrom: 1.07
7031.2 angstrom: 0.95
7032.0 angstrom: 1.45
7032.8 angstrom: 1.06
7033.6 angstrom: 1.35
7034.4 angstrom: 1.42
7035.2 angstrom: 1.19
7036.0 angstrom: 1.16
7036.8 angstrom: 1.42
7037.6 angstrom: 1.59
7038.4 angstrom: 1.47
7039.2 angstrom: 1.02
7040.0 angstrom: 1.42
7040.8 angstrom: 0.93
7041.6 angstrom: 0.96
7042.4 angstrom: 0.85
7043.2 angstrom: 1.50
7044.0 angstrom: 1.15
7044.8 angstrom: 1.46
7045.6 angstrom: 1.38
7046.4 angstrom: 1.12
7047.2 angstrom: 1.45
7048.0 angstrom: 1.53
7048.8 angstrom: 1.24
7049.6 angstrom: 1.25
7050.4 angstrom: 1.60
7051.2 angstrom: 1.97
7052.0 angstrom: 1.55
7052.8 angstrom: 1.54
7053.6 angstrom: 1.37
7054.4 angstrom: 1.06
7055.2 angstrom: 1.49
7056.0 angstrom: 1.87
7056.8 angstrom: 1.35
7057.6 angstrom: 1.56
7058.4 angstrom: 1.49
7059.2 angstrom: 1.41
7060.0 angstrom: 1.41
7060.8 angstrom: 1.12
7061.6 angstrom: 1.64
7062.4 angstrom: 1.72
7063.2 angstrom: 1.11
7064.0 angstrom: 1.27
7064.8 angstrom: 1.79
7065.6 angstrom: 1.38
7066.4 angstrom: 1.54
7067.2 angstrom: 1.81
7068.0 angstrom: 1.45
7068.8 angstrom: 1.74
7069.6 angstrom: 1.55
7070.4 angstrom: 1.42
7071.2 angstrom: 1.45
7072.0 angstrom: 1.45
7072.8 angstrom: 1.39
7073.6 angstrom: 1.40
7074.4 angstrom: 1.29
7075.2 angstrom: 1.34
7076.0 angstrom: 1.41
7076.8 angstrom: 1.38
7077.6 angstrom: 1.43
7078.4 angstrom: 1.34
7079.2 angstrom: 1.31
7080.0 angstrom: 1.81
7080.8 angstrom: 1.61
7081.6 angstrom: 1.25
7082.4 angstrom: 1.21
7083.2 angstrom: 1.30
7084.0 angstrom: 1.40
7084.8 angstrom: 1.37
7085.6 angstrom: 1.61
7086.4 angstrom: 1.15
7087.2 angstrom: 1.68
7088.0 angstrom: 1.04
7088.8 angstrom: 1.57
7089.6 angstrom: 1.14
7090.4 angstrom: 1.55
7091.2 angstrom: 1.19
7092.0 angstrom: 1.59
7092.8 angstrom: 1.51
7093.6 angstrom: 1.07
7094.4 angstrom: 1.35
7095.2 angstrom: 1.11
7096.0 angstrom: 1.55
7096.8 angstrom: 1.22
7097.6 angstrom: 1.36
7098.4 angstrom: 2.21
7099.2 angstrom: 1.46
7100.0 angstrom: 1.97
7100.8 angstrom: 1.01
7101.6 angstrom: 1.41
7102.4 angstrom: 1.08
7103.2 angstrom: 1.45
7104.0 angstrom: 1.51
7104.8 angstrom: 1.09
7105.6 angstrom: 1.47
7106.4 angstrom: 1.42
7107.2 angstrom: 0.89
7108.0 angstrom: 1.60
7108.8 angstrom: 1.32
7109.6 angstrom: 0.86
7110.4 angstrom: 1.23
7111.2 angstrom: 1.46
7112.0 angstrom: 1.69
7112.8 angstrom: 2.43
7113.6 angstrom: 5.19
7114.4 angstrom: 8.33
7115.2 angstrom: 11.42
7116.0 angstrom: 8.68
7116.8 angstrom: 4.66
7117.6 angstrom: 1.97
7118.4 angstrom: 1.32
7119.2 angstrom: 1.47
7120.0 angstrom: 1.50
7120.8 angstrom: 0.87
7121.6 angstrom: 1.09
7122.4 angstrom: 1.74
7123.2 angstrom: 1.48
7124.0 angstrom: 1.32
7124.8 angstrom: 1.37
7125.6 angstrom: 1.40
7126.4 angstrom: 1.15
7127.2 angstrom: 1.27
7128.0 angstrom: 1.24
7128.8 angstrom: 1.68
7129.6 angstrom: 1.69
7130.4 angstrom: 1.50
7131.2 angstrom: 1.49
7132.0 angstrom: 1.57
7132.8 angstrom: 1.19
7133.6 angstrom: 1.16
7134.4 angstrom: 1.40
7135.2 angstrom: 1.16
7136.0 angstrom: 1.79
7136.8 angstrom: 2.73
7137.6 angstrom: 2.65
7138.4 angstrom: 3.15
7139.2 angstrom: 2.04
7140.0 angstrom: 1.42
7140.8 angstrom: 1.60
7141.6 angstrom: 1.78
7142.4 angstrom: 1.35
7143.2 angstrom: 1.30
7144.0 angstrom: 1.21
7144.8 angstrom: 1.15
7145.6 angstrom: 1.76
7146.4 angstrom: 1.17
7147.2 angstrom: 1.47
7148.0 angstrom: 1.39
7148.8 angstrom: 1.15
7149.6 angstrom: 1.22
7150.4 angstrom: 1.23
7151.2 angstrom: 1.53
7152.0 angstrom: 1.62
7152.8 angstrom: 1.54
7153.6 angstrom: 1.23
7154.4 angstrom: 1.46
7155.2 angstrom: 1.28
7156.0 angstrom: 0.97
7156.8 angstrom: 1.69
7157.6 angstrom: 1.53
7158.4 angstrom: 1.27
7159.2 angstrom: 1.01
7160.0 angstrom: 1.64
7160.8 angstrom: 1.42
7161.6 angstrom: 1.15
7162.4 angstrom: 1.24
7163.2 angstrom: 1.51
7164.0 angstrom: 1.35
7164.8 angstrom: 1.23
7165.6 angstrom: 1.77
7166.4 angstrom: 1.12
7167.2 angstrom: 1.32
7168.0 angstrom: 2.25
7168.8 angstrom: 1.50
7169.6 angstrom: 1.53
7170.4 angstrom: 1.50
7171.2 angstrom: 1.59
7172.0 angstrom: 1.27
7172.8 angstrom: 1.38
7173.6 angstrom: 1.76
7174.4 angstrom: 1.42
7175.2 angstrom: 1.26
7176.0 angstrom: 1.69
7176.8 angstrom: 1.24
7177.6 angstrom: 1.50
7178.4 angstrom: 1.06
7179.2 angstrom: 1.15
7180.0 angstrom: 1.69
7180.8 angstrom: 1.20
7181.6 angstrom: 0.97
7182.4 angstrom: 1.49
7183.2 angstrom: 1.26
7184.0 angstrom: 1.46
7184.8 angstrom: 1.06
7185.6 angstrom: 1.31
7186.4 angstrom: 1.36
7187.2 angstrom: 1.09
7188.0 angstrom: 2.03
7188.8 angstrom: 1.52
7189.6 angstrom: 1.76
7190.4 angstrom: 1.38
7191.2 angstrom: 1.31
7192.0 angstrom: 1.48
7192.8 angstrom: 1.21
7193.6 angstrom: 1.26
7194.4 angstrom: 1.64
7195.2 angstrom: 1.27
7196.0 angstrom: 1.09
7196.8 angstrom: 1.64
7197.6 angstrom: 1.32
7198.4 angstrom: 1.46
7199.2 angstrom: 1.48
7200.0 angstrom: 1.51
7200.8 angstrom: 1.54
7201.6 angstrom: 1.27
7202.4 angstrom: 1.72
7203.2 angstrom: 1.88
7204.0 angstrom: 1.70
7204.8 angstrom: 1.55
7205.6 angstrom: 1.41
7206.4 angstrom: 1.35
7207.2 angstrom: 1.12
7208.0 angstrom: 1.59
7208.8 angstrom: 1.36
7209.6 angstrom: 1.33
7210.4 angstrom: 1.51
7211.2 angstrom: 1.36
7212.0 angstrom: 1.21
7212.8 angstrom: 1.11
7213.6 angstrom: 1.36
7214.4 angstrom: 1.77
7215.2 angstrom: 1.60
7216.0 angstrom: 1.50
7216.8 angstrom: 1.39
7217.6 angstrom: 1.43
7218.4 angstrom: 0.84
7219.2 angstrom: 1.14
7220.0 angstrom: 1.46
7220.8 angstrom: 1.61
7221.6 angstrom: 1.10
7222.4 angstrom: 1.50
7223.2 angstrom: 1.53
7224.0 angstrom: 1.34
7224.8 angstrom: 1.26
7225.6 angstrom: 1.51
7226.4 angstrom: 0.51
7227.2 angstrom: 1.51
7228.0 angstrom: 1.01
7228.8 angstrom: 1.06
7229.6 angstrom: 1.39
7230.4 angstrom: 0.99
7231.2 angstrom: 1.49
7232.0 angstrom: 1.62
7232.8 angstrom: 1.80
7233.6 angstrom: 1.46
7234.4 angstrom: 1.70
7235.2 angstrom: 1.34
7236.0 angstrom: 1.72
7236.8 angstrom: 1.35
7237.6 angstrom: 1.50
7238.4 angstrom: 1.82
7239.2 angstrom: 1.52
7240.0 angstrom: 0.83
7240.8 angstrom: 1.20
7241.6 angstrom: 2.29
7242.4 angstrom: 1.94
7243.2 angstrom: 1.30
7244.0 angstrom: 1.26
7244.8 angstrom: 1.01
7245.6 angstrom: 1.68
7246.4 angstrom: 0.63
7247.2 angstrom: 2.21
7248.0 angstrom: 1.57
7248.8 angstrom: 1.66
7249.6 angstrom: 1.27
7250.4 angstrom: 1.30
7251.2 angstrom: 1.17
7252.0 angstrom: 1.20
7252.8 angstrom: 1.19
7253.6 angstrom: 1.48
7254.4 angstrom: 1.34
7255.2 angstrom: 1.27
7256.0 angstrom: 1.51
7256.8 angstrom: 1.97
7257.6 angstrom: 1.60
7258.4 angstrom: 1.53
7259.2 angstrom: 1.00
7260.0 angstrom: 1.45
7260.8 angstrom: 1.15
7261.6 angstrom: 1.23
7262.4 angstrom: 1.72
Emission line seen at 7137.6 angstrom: [N II] 6583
